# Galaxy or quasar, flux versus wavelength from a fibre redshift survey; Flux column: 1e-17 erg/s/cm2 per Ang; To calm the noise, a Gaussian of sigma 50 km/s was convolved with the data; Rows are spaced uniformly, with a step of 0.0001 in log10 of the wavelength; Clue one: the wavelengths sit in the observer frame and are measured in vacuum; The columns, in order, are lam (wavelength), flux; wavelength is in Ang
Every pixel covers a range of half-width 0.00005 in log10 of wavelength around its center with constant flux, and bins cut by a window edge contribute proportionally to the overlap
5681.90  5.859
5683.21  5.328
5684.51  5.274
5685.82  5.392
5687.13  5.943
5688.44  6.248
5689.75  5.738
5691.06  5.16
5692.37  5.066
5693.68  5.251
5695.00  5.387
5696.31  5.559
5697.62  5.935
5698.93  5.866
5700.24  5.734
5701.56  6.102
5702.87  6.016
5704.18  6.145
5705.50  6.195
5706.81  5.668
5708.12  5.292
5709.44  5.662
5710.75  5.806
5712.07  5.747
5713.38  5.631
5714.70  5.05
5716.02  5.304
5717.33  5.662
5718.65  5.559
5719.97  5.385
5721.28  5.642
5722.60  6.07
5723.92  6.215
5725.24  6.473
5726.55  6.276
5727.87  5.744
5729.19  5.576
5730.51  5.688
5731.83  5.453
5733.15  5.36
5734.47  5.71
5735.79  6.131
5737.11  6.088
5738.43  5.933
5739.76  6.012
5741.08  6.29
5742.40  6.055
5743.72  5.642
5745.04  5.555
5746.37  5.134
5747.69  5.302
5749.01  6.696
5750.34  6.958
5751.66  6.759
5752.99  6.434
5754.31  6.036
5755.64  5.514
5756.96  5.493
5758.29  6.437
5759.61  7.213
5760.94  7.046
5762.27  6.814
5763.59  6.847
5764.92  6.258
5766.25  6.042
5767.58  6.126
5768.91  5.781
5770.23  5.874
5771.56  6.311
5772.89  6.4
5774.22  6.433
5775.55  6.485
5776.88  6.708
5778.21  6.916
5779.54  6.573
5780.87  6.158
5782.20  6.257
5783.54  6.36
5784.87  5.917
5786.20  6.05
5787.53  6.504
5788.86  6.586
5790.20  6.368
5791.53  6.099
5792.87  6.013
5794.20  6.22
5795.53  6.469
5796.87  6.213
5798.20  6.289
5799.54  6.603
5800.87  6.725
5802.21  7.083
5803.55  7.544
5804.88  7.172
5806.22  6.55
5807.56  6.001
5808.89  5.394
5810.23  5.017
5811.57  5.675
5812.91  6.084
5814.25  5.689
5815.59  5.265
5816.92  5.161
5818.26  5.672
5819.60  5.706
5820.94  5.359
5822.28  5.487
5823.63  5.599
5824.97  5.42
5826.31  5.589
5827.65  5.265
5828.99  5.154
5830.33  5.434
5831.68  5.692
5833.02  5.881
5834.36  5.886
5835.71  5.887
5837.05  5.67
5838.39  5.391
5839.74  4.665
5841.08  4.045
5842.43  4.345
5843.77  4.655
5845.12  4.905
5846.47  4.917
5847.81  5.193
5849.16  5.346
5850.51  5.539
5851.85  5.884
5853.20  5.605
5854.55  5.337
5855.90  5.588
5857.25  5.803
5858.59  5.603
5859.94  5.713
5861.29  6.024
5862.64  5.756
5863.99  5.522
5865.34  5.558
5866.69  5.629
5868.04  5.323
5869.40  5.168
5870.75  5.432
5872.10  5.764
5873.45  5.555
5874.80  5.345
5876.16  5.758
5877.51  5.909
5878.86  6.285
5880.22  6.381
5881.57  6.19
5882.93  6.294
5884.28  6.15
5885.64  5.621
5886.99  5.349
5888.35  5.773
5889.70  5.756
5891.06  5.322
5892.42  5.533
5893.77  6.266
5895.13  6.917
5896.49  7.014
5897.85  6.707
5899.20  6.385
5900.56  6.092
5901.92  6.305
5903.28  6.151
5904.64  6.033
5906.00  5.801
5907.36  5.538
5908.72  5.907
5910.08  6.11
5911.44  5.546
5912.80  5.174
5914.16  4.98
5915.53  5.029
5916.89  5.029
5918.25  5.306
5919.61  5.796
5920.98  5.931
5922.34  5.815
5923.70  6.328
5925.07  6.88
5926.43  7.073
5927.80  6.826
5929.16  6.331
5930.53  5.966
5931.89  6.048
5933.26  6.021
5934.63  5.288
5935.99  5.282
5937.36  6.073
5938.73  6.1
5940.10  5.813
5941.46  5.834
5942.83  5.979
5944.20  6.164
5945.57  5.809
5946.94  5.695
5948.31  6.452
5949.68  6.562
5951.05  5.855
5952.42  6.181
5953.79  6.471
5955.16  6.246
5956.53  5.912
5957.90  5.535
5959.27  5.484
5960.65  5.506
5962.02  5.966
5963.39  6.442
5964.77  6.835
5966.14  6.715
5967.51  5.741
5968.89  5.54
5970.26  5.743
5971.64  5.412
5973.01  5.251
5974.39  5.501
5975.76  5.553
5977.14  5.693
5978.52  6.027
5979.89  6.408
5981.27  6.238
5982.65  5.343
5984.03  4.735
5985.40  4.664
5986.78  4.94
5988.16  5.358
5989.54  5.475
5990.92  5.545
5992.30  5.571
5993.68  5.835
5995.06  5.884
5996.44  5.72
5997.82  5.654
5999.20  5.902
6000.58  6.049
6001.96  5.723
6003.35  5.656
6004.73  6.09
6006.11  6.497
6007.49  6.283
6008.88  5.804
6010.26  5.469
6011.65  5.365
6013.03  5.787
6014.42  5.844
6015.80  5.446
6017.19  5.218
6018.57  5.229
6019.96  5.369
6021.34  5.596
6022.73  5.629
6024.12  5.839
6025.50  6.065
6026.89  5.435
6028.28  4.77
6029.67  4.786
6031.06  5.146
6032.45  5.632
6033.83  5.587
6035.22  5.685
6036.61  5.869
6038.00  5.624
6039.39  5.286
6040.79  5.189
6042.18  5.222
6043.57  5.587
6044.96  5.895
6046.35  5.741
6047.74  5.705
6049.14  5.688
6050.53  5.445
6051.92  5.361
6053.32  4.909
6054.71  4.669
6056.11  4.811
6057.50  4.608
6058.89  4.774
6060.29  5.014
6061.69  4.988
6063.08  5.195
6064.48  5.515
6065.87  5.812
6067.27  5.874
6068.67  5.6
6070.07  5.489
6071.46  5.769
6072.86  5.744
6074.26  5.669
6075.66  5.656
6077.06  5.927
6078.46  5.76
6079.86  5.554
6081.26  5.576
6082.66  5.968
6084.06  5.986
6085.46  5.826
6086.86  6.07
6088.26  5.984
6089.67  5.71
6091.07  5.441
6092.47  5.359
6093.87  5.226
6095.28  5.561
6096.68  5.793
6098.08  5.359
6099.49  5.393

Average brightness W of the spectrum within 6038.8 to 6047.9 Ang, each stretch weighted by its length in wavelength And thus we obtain 5.51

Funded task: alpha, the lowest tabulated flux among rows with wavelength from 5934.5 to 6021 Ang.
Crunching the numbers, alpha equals 4.664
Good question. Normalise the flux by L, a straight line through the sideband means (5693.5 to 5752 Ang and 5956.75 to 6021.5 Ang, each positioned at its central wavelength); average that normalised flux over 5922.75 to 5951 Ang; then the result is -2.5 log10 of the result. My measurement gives -0.07 mag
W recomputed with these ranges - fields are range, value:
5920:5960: 6.06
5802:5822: 5.92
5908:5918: 5.39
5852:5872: 5.59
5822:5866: 5.4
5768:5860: 5.84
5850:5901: 5.84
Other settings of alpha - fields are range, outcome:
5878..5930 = 4.98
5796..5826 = 5.017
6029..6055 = 4.669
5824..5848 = 4.045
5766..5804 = 5.781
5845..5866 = 4.905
